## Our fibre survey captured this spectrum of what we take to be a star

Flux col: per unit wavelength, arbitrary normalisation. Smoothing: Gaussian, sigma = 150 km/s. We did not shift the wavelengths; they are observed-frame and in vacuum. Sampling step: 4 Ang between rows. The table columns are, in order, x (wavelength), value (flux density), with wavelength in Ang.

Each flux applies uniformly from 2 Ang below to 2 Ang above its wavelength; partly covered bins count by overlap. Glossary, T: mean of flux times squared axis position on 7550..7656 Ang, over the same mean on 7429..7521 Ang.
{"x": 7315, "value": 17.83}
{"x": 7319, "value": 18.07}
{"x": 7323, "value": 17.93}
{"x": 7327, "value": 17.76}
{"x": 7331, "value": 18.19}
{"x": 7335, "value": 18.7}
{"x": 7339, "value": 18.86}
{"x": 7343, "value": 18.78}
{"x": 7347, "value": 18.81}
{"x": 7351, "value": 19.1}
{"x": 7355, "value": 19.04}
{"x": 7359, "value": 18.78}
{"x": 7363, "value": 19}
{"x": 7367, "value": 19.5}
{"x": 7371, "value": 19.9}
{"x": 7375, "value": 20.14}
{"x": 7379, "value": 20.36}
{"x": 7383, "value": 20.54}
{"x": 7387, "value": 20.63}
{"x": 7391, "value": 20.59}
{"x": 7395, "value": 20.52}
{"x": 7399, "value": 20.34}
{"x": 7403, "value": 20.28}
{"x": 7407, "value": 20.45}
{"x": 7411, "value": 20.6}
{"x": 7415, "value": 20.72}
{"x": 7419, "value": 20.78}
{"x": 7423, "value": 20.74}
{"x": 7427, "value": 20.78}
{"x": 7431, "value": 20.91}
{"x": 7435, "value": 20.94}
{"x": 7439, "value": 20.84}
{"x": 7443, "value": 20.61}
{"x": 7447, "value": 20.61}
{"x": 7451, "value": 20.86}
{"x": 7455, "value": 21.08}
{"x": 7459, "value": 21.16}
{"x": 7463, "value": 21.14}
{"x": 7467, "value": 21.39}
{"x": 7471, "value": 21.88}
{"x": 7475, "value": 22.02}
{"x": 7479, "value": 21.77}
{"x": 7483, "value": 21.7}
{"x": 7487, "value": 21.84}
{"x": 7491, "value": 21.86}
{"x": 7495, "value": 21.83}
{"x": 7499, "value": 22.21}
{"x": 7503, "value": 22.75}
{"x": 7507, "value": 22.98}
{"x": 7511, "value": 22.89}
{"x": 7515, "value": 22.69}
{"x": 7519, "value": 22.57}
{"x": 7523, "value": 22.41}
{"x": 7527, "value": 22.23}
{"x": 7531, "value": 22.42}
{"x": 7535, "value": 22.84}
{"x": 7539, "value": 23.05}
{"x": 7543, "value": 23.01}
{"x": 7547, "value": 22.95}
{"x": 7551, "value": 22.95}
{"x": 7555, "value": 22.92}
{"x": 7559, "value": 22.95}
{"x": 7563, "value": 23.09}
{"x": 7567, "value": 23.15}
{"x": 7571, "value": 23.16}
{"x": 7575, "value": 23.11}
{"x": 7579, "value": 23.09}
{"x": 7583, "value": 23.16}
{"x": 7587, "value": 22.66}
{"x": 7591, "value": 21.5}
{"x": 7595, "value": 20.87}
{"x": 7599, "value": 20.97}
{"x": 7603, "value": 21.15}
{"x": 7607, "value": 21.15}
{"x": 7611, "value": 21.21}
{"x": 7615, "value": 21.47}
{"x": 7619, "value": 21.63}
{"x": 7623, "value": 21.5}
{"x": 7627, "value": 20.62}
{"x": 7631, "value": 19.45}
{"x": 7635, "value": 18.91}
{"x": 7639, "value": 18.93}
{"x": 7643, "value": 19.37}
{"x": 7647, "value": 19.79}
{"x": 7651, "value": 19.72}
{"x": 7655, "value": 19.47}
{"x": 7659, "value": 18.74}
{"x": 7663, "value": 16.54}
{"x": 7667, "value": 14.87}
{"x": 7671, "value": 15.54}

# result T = 1.02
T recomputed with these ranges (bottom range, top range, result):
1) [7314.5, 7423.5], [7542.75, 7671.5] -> 1.14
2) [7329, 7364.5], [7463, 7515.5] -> 1.22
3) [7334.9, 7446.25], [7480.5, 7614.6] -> 1.16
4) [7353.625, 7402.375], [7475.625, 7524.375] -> 1.15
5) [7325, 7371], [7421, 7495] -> 1.16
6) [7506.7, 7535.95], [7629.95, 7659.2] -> 0.88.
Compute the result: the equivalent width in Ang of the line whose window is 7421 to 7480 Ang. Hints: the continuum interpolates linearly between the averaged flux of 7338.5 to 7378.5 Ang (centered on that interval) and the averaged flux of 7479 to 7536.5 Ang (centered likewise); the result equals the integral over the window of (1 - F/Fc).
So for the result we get 0.2 Ang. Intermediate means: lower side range 19.2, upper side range 22.3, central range 21.1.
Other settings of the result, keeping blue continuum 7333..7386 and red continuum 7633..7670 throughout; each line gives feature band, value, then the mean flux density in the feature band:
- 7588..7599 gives -1.6 Ang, 21.3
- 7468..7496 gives -4.2 Ang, 21.8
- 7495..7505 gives -1.8 Ang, 22.4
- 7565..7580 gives -3.6 Ang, 23.1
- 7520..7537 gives -3.3 Ang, 22.5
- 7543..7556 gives -2.9 Ang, 23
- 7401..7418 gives -1.2 Ang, 20.5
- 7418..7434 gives -1.4 Ang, 20.8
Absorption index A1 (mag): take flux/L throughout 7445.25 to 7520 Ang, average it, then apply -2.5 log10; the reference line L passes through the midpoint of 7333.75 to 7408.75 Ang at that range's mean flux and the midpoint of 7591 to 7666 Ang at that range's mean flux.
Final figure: -0.10 mag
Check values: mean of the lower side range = 19.7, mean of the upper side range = 20.1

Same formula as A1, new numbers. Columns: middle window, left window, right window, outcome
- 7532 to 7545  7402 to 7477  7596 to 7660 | -0.116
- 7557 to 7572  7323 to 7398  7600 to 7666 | -0.168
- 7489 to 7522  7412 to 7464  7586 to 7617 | -0.071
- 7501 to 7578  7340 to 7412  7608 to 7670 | -0.167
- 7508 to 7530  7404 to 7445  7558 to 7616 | -0.049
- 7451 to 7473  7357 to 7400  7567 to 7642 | -0.040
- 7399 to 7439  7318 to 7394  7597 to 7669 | -0.072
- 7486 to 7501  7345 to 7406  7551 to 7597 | -0.020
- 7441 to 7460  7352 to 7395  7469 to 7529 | 0.025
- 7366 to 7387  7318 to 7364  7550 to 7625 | -0.059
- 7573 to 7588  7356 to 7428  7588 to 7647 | -0.123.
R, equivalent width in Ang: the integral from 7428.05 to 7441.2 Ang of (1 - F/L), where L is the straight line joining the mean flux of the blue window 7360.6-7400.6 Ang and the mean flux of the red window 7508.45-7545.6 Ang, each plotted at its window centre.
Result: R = 0.1 Ang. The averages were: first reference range 20.1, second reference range 22.7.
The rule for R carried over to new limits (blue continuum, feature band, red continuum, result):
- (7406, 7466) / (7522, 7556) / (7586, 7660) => -3.5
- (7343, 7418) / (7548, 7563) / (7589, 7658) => -2.0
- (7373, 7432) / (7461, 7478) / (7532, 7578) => 0.0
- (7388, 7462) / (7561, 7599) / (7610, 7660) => -4.4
